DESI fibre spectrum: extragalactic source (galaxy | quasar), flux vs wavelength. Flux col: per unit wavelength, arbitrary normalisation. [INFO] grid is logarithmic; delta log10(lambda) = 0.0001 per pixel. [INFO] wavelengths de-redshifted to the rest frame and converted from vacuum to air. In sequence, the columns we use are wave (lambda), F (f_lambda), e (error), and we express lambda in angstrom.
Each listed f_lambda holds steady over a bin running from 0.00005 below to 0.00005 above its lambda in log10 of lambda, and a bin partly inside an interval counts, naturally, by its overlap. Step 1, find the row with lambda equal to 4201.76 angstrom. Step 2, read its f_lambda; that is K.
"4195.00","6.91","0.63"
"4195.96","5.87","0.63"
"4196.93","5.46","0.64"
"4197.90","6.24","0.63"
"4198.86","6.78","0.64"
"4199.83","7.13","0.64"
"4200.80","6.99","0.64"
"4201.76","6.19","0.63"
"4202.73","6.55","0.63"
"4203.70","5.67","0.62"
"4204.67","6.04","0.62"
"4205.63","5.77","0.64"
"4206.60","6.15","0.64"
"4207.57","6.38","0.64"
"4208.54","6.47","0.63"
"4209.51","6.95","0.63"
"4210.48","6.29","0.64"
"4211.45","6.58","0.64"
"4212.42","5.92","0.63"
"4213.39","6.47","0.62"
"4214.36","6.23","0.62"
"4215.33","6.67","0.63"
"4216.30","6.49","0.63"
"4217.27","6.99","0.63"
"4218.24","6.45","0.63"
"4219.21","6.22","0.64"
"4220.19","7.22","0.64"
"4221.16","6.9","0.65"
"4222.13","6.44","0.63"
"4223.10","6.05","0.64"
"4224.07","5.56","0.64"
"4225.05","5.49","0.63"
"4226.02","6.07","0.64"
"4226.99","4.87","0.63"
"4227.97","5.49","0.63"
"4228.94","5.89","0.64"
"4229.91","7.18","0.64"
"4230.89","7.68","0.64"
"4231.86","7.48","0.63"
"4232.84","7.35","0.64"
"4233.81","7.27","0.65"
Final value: 6.19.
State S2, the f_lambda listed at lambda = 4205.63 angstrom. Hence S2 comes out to 5.77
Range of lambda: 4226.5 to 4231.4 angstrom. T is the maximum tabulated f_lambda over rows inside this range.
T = 7.68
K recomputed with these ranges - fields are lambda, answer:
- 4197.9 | 6.24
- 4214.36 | 6.23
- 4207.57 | 6.38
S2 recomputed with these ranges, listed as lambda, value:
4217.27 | 6.99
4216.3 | 6.49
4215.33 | 6.67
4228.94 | 5.89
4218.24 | 6.45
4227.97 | 5.49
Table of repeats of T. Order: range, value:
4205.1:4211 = 6.95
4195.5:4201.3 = 7.13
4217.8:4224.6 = 7.22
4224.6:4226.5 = 6.07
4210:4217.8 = 6.99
